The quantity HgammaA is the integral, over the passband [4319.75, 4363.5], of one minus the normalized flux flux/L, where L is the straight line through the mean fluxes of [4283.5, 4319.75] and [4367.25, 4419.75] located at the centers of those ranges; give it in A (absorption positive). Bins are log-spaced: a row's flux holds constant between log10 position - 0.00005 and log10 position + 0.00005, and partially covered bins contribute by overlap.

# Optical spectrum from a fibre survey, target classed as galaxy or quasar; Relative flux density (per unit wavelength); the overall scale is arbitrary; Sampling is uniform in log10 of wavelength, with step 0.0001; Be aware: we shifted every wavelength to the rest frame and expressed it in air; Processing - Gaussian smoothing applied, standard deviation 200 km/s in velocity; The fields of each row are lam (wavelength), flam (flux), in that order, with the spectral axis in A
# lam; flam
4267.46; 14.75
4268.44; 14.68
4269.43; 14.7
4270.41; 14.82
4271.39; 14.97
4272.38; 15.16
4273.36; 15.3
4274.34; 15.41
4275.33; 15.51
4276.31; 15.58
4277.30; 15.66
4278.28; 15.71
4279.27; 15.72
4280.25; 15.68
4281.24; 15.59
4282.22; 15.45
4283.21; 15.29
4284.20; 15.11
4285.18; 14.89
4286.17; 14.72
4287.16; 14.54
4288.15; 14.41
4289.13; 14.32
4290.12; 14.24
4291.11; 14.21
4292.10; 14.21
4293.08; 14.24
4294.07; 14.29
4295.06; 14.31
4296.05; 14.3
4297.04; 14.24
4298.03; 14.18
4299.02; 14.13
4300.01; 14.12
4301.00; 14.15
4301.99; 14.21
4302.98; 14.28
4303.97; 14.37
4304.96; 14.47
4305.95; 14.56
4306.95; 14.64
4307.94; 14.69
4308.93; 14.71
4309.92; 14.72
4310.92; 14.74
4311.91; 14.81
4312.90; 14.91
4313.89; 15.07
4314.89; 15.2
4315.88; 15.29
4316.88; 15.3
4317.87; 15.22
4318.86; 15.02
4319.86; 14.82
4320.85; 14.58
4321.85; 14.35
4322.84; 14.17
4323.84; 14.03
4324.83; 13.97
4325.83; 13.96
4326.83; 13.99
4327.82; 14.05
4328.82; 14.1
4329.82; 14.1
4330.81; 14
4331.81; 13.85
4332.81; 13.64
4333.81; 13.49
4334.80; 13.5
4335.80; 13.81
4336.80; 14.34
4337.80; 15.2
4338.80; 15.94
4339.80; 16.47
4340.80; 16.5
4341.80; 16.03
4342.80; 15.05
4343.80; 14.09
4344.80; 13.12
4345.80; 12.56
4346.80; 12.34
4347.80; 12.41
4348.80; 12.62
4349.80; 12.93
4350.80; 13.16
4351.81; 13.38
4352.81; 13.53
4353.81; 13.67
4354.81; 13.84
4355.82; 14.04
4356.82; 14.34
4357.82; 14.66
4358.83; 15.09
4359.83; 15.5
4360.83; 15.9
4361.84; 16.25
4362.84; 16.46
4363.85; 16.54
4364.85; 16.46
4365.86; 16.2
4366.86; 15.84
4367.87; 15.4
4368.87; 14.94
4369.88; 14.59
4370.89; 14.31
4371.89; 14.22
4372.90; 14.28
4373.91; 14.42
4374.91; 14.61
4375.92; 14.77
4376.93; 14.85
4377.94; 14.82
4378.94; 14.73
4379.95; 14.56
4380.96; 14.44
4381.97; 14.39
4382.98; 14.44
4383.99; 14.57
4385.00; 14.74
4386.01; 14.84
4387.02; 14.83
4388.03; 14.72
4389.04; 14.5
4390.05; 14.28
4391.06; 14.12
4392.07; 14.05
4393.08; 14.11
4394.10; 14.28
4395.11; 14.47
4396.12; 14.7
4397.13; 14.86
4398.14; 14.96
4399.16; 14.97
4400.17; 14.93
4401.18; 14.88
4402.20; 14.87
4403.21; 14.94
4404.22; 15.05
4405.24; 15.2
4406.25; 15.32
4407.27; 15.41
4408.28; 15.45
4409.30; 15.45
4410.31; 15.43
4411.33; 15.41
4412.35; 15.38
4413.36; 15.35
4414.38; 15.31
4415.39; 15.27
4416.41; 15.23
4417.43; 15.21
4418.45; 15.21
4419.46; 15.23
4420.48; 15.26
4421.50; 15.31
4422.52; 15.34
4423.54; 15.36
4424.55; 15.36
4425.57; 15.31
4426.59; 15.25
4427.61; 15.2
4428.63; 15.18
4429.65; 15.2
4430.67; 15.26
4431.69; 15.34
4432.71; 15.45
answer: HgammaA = 1.3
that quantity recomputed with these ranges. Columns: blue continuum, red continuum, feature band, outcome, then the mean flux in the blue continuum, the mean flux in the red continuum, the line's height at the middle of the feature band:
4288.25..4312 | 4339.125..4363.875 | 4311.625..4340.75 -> -0.34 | 14.4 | 14.4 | 14.4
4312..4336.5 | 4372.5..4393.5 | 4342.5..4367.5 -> 0.09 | 14.4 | 14.5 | 14.5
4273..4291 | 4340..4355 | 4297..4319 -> -0.11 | 15.2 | 13.7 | 14.6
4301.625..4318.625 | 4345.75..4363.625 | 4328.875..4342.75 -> -0.27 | 14.8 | 14.1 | 14.4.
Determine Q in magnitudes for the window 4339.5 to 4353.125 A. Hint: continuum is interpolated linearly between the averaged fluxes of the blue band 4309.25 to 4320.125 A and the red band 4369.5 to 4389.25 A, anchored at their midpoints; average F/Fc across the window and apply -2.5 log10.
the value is 0.07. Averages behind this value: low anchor 15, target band 13.8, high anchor 14.6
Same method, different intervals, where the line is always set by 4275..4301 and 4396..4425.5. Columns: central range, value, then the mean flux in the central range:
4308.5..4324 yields 0.00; 14.8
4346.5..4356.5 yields 0.14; 13.2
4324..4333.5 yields 0.07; 14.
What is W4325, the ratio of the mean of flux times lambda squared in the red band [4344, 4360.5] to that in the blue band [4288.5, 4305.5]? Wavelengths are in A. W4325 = 0.98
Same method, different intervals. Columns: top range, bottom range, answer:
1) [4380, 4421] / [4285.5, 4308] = 1.09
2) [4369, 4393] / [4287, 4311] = 1.05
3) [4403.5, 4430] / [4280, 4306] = 1.11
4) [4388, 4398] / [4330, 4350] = 1.05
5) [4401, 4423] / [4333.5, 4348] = 1.10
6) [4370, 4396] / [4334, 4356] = 1.05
